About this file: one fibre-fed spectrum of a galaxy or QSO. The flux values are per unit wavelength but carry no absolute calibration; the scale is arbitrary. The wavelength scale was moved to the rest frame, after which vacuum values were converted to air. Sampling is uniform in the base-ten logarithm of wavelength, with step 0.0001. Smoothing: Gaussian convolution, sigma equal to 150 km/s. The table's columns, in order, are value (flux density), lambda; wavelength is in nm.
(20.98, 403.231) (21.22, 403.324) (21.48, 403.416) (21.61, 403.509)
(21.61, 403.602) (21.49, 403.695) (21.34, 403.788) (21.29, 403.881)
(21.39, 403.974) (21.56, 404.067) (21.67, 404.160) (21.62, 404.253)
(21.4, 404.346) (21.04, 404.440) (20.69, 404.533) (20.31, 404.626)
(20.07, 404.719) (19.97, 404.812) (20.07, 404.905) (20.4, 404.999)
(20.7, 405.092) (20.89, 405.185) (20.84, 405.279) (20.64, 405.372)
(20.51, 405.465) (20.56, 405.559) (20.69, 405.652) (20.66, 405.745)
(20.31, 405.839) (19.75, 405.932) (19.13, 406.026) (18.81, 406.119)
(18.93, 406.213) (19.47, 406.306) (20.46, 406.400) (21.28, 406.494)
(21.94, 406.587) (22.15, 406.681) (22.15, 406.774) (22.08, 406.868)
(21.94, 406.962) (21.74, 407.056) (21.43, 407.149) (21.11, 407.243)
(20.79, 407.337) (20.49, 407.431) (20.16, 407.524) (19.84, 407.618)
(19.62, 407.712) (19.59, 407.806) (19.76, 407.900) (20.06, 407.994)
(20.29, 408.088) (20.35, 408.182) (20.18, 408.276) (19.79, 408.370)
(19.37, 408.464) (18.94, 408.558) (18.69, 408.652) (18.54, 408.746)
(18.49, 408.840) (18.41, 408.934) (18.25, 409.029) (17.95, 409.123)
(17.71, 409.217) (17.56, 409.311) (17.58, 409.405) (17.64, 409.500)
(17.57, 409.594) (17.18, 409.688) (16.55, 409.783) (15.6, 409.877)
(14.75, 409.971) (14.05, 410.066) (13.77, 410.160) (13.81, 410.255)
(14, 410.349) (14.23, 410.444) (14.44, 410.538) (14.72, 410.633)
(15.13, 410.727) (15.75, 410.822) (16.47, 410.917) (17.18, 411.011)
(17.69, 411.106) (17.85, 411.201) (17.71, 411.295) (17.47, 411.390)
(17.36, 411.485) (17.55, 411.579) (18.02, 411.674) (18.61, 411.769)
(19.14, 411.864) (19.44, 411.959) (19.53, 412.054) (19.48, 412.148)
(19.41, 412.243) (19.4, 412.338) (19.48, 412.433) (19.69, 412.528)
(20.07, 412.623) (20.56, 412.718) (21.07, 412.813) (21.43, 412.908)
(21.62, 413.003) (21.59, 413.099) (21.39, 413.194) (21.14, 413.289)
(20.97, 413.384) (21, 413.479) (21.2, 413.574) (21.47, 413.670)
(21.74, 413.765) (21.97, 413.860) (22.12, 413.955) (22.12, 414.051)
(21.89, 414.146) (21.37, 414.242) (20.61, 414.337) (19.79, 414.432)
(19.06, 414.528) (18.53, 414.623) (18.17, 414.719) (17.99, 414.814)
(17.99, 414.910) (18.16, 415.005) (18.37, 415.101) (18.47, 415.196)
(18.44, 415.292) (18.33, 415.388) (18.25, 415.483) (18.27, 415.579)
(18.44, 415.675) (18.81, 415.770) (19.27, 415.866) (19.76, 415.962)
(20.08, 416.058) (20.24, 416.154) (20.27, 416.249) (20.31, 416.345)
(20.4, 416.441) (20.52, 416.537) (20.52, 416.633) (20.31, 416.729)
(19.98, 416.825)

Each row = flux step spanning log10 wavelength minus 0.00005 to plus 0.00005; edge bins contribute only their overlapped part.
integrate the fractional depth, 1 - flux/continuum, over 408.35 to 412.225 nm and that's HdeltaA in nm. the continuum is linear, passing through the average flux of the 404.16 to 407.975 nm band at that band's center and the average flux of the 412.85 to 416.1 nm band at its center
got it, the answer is 0.60 nm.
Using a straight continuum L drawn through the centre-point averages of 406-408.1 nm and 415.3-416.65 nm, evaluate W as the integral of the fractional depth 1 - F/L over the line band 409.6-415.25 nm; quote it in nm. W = 0.370 nm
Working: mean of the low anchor 20.6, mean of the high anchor 19.5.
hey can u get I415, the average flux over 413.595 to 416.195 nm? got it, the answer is 19.6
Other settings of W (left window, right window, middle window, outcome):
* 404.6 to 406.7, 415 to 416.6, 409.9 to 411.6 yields 0.35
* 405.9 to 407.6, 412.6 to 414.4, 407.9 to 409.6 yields 0.17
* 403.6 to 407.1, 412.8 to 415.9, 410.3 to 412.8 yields 0.31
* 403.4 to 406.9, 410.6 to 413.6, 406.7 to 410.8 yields 0.34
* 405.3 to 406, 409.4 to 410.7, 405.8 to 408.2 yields -0.22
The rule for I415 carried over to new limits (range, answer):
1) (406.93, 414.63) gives 18.9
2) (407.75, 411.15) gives 17.3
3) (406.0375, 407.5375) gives 20.9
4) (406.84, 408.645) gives 20.3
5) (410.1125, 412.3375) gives 17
